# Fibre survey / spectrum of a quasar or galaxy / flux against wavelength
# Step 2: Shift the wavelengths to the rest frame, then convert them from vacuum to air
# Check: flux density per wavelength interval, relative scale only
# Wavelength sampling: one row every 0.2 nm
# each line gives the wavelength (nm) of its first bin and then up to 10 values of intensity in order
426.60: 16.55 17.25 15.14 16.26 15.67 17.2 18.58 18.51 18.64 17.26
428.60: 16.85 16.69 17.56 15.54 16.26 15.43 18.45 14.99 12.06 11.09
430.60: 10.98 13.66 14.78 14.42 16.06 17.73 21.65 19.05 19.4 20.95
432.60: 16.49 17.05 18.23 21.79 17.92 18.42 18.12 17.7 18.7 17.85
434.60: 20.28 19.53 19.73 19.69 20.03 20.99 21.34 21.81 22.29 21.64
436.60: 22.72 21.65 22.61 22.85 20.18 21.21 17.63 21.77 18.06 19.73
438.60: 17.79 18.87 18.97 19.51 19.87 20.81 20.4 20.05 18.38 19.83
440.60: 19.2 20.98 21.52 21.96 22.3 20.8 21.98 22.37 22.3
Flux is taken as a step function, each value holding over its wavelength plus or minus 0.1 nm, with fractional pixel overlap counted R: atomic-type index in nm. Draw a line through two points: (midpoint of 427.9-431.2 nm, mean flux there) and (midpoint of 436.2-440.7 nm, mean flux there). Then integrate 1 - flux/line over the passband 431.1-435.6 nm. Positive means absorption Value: -0.31 nm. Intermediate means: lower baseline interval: 15.5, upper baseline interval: 20.2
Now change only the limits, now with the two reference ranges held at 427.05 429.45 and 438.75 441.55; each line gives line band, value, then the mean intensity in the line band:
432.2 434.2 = -0.02 nm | 18.6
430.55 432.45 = 0.11 nm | 16.9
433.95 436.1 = -0.11 nm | 19.8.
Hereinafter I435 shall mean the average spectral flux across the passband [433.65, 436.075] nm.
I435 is 19.6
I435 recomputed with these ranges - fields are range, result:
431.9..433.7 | 18.8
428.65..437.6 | 18.4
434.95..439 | 20.6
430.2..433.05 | 16.4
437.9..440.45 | 19.5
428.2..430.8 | 15.3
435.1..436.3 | 21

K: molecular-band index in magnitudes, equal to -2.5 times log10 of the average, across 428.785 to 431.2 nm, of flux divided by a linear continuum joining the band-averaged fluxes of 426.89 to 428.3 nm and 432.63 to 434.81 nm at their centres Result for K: 0.20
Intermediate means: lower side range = 17.1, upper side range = 18.6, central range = 14.7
